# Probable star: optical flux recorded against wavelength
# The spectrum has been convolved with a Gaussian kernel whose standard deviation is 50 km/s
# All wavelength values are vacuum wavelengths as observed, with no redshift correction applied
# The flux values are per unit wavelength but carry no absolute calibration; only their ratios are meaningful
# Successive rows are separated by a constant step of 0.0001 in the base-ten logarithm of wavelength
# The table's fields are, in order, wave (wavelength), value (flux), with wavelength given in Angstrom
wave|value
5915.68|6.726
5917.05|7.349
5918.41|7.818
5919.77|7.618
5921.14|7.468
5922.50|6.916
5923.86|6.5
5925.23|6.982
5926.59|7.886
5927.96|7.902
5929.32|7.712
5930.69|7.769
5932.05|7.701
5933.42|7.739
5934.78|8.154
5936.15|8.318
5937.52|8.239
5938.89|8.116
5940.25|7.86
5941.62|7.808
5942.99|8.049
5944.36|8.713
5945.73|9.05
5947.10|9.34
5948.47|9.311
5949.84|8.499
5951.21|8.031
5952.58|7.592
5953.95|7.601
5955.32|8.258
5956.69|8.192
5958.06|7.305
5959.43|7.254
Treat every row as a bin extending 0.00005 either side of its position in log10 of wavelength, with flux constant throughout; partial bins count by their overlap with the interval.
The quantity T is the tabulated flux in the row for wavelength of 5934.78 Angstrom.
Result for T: 8.154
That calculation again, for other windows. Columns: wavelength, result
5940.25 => 7.86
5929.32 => 7.712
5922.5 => 6.916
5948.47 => 9.311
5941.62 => 7.808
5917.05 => 7.349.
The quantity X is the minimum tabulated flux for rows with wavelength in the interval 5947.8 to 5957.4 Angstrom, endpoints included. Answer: 7.592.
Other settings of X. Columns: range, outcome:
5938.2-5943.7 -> 7.808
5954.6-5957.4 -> 8.192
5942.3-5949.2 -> 8.049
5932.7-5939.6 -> 7.739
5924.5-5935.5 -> 6.982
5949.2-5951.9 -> 8.031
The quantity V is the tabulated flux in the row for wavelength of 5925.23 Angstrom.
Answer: 6.982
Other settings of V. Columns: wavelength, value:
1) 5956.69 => 8.192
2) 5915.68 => 6.726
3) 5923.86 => 6.5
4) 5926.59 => 7.886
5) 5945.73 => 9.05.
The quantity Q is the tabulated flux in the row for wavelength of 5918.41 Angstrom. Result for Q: 7.818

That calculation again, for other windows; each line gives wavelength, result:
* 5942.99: 8.049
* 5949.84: 8.499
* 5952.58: 7.592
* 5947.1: 9.34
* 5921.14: 7.468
